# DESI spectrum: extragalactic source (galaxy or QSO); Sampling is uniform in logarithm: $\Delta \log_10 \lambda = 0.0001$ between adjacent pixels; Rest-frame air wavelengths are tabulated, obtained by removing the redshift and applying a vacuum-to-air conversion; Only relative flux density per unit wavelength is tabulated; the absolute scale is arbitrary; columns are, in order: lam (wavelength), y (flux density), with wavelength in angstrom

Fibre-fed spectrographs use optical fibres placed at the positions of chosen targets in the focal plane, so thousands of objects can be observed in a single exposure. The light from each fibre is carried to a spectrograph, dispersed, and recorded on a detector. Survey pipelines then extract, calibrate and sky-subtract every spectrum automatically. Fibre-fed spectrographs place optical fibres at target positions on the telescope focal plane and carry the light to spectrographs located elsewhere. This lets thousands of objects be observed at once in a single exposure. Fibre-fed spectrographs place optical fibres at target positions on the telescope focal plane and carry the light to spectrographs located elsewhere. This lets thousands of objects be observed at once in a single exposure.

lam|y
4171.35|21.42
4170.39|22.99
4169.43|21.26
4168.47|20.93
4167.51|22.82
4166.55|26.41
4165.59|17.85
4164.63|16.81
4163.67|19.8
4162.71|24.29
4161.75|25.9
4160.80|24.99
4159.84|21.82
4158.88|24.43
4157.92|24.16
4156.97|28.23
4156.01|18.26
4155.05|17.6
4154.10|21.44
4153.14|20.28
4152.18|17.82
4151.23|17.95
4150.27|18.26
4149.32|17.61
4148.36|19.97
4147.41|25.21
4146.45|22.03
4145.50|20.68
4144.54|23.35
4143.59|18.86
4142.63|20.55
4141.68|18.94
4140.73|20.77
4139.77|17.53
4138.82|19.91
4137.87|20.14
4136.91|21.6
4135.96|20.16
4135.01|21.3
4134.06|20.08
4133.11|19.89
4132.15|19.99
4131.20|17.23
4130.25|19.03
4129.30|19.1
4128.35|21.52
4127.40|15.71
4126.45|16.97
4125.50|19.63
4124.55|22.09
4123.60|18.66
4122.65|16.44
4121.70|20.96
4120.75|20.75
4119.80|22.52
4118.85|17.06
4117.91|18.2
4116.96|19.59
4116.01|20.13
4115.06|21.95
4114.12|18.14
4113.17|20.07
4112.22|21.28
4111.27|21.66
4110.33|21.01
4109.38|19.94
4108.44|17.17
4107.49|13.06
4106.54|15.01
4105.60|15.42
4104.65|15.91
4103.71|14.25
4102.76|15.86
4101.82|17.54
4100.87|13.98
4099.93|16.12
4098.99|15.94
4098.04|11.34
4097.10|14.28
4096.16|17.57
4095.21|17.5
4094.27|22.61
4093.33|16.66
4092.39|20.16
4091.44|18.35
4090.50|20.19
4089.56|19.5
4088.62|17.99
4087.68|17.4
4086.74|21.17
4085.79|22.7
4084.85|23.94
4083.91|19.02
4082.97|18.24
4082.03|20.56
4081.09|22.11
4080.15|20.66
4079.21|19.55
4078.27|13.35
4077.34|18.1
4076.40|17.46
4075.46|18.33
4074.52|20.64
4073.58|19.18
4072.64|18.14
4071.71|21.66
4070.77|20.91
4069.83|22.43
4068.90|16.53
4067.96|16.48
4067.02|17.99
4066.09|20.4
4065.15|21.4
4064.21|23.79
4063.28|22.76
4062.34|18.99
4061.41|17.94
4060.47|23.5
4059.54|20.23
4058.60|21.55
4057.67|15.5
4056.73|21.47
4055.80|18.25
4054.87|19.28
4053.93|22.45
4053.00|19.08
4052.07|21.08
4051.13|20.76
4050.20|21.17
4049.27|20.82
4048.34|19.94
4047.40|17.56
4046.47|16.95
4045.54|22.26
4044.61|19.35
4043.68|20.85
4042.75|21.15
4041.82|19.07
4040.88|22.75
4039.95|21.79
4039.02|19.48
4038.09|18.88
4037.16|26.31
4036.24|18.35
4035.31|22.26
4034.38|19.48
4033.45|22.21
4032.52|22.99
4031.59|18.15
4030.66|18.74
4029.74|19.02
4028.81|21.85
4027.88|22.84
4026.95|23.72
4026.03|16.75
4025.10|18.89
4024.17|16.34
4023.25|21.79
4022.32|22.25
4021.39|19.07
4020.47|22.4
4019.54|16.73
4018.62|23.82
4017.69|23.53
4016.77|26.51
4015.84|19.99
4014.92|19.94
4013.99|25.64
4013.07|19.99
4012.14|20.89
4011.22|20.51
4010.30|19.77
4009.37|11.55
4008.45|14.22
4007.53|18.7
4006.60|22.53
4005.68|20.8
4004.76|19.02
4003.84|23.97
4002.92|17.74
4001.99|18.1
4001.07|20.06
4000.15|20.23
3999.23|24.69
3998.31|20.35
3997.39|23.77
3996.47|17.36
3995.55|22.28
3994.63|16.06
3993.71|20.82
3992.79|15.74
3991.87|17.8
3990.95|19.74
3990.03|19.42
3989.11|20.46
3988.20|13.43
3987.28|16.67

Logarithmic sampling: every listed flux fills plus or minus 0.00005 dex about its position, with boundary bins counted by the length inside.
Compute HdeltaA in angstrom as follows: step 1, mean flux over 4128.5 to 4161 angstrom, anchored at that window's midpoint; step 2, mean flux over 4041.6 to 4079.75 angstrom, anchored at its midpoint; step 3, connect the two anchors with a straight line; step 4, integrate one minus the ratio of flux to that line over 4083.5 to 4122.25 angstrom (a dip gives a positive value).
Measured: 3.4 angstrom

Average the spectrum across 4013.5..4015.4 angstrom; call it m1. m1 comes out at 22.7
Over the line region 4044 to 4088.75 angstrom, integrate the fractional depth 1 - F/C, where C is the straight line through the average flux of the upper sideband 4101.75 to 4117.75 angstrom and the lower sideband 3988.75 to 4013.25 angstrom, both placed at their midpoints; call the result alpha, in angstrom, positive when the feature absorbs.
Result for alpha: -2.8 angstrom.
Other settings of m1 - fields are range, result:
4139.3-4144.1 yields 19.4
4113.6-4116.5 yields 20.1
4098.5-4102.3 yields 15.9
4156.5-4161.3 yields 24.8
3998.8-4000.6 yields 22.4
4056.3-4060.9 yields 20.4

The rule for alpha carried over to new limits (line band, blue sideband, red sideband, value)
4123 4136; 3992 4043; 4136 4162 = 0.98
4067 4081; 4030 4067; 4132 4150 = 1.07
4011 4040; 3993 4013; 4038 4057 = -1.50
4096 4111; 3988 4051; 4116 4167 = 3.24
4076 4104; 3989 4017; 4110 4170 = 2.90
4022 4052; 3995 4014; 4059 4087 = -0.78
